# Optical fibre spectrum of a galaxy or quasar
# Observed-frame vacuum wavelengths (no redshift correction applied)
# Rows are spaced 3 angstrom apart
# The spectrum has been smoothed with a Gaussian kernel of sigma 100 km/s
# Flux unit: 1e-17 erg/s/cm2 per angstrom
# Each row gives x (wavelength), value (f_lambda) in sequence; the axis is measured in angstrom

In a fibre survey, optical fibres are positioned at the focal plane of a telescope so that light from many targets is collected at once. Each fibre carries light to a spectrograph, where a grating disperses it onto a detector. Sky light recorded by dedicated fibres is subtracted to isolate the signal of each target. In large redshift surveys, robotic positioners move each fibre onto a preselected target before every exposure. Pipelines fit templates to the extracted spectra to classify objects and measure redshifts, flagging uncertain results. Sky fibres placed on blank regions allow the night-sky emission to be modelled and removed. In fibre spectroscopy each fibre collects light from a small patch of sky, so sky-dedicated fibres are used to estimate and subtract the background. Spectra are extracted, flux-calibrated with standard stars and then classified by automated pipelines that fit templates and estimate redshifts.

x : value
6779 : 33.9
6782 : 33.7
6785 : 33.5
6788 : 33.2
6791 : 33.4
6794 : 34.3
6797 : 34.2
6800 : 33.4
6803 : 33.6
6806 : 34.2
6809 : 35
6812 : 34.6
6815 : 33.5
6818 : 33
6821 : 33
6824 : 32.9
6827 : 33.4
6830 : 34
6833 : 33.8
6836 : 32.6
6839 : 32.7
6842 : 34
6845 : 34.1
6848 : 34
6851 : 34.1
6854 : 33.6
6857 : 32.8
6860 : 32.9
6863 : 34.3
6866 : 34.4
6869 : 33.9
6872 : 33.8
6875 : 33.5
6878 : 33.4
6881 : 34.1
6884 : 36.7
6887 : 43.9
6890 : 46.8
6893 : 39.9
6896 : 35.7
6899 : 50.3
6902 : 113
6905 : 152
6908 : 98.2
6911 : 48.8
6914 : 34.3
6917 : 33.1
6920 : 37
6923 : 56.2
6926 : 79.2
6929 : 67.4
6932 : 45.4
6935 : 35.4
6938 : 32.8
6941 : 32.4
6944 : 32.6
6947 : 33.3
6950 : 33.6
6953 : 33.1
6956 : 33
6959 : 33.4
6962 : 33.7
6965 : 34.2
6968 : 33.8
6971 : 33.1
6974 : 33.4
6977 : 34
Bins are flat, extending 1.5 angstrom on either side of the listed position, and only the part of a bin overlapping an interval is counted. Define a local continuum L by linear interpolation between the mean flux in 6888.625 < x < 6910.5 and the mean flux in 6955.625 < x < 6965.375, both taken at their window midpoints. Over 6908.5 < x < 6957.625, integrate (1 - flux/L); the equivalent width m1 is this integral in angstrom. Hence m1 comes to 8.9 angstrom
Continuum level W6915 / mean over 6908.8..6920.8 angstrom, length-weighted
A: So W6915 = 41.9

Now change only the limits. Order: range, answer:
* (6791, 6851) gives 33.7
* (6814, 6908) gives 42.6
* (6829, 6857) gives 33.6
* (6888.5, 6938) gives 59.9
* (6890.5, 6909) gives 79.2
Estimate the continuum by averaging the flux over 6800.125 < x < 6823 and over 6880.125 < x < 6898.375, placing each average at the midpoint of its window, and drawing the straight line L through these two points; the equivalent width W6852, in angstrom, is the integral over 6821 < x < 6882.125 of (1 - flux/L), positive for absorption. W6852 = 5.7 angstrom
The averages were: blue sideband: 33.8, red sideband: 40.2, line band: 33.6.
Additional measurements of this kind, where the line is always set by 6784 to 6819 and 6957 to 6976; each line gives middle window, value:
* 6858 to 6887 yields -0.7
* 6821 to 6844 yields 0.3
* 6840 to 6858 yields 0.0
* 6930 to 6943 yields -1.5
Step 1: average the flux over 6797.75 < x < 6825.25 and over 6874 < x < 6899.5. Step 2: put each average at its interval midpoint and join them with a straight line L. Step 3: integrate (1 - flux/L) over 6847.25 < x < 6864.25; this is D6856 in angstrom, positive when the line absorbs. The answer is 1.50 angstrom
